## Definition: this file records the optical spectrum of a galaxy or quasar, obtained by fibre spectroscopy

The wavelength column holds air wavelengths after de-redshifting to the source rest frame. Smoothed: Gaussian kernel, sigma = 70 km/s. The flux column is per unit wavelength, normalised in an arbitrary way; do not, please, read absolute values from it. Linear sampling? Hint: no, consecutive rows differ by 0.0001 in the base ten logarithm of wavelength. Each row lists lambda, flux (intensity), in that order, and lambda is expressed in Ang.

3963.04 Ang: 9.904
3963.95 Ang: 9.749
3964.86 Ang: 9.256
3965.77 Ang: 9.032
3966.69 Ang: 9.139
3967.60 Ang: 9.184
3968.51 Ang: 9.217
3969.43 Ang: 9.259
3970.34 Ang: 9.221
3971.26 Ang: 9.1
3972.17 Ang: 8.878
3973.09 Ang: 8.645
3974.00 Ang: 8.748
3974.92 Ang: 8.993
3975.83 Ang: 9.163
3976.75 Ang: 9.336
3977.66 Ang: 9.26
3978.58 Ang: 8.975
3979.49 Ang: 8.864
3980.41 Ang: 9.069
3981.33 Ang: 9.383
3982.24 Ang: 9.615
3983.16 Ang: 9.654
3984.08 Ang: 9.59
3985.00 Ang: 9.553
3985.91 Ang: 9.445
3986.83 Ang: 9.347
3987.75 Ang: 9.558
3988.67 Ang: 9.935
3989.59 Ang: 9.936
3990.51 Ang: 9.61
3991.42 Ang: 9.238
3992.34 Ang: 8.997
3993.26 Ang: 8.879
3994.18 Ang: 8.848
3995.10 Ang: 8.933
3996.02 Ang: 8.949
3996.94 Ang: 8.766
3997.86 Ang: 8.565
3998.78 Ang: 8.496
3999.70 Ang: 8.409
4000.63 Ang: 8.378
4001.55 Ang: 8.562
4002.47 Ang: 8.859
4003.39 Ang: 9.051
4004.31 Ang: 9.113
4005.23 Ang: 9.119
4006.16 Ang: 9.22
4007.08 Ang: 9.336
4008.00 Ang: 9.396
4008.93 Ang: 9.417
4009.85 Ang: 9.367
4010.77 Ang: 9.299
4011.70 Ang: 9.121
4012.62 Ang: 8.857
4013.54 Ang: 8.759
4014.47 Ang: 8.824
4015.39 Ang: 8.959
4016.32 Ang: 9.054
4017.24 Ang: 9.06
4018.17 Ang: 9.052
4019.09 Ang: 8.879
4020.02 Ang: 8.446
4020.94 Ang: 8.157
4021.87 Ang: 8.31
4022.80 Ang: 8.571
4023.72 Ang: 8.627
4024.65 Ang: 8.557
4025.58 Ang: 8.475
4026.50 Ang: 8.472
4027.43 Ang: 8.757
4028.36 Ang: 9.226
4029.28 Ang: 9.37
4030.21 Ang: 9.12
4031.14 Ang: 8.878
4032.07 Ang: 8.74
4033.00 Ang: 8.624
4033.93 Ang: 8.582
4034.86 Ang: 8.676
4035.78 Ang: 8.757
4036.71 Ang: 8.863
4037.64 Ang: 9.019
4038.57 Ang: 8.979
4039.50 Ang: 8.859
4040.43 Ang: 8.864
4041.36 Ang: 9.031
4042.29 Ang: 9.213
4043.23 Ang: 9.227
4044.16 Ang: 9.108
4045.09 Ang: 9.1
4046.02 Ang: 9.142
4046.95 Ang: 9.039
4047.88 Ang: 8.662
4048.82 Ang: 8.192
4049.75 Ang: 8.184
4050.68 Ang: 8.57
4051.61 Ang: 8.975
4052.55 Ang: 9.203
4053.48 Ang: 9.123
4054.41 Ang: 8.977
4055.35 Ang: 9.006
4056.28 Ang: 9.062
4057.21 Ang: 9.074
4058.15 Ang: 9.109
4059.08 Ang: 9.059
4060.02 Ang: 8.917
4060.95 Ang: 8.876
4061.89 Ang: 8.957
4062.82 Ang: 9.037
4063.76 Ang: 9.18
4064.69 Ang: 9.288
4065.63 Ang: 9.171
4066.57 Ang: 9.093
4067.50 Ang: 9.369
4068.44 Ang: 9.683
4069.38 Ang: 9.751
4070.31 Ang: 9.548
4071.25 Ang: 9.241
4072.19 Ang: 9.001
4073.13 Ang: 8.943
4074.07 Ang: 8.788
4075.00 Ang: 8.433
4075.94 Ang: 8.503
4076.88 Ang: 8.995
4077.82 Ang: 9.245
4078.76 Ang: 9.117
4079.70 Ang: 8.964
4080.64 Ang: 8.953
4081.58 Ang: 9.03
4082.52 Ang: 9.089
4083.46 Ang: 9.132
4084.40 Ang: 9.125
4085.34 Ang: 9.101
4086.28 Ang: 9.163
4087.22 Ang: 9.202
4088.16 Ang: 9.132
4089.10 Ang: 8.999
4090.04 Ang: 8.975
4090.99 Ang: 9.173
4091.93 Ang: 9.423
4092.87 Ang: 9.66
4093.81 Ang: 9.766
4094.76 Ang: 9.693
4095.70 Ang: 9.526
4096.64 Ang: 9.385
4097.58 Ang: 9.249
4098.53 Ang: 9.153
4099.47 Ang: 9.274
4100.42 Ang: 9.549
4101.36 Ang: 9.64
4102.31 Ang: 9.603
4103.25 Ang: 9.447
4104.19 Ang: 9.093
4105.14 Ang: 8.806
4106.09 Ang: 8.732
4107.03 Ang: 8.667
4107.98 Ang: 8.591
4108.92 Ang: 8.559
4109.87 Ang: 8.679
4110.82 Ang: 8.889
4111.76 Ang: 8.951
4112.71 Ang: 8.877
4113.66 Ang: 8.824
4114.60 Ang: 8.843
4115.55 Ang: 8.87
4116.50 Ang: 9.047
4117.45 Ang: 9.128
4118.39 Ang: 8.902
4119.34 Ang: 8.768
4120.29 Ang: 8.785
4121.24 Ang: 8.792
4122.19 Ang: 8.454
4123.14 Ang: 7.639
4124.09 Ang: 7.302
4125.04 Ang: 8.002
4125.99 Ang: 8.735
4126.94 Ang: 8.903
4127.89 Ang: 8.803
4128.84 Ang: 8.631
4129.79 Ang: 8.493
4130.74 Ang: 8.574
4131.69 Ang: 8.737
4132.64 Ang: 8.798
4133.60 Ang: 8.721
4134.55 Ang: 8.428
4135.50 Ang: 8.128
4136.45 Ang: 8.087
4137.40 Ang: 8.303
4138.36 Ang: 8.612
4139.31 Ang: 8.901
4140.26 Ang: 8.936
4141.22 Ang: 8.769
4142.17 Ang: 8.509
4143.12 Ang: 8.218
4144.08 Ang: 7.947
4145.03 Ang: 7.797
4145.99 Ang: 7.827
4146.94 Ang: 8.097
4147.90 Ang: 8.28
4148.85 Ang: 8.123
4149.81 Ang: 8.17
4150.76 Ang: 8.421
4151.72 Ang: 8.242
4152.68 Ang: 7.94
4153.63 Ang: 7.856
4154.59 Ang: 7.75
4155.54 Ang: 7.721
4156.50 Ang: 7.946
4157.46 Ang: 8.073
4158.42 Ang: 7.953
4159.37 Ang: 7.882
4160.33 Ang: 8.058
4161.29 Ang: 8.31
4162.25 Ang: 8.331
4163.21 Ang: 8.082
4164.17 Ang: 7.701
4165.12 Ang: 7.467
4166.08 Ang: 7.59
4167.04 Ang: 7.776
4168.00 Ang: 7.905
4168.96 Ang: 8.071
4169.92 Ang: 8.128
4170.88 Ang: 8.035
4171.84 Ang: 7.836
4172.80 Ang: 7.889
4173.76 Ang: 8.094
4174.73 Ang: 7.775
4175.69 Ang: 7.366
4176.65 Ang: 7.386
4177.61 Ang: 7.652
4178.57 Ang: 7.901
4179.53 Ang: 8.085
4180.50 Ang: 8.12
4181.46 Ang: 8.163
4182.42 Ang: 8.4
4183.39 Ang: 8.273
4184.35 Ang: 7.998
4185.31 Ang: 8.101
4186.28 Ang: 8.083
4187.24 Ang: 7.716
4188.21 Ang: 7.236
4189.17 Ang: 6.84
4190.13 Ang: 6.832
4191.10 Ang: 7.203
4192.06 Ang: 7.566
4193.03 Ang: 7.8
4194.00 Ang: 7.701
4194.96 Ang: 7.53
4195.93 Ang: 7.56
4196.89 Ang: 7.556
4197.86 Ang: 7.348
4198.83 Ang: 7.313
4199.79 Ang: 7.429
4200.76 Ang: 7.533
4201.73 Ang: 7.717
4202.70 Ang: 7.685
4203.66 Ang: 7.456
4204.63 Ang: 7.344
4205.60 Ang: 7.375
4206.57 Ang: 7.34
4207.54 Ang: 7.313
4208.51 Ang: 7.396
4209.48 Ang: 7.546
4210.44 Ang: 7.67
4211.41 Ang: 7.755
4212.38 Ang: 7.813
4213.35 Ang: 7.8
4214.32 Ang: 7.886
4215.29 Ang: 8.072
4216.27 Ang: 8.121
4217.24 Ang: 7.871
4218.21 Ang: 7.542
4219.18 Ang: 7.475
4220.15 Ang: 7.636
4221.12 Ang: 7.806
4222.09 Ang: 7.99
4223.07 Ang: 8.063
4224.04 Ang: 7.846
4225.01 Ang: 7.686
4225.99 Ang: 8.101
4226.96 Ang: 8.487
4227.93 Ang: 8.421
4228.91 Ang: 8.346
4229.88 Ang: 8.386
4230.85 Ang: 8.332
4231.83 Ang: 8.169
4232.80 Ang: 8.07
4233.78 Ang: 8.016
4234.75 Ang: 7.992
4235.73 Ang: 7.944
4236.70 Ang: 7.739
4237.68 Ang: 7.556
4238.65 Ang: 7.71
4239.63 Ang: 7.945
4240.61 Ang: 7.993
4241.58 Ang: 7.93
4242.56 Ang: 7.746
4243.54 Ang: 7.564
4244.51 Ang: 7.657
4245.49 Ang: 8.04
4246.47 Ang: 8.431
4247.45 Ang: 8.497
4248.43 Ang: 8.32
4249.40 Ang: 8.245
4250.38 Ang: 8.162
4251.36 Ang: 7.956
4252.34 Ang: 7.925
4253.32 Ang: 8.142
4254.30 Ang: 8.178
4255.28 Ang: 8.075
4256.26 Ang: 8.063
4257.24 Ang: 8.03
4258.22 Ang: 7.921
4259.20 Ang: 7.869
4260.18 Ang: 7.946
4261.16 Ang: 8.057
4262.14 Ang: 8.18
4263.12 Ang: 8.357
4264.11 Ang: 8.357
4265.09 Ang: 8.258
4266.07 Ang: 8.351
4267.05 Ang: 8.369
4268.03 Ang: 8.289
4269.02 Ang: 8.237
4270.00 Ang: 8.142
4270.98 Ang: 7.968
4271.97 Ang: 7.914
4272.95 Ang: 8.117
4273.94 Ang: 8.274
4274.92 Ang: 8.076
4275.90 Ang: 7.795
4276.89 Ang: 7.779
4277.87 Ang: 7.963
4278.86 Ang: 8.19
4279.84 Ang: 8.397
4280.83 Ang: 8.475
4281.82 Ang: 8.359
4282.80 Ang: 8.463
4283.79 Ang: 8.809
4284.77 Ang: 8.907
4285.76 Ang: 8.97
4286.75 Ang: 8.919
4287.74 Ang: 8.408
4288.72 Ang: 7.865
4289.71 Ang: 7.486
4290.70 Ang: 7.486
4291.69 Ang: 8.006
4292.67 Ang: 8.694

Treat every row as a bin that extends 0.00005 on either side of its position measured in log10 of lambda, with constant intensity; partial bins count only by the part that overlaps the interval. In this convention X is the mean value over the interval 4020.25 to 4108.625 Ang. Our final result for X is 9.02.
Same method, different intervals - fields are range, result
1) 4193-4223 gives 7.63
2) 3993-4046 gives 8.88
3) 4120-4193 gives 8.08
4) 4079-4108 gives 9.21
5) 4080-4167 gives 8.64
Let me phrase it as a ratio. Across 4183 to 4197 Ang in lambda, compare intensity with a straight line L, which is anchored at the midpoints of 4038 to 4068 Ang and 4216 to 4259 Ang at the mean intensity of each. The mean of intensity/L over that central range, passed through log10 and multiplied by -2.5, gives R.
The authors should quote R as 0.09 mag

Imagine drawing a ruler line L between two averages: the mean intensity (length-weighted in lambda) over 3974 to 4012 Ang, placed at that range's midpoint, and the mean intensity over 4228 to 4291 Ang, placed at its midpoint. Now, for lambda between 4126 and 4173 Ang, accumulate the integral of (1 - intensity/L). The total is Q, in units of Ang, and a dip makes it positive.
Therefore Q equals 1.92 Ang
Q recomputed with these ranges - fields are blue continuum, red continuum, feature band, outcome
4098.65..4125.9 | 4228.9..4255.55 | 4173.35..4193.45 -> 1.5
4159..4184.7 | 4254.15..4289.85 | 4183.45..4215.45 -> 1.8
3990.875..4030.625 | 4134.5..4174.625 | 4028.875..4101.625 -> -4.2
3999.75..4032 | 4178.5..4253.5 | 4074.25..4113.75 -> -2.9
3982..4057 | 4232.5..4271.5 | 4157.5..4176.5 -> 1.1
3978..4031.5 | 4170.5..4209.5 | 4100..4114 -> -1.2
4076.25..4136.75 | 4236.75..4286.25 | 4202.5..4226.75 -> 1.9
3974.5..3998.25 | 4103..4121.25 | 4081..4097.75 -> -0.6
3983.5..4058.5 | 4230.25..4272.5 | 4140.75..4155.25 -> 0.6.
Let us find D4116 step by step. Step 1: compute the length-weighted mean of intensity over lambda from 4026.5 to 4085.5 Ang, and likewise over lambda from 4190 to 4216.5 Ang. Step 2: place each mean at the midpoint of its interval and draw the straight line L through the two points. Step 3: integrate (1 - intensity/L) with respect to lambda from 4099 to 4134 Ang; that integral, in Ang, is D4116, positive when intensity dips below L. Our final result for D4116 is -1.58 Ang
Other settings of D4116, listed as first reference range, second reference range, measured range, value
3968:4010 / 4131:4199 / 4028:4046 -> -0.3 Ang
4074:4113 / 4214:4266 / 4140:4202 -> 4.8 Ang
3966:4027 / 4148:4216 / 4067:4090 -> -1.7 Ang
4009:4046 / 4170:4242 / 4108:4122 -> -0.8 Ang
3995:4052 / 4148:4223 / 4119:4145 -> -1.1 Ang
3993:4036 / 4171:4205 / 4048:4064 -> -0.6 Ang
